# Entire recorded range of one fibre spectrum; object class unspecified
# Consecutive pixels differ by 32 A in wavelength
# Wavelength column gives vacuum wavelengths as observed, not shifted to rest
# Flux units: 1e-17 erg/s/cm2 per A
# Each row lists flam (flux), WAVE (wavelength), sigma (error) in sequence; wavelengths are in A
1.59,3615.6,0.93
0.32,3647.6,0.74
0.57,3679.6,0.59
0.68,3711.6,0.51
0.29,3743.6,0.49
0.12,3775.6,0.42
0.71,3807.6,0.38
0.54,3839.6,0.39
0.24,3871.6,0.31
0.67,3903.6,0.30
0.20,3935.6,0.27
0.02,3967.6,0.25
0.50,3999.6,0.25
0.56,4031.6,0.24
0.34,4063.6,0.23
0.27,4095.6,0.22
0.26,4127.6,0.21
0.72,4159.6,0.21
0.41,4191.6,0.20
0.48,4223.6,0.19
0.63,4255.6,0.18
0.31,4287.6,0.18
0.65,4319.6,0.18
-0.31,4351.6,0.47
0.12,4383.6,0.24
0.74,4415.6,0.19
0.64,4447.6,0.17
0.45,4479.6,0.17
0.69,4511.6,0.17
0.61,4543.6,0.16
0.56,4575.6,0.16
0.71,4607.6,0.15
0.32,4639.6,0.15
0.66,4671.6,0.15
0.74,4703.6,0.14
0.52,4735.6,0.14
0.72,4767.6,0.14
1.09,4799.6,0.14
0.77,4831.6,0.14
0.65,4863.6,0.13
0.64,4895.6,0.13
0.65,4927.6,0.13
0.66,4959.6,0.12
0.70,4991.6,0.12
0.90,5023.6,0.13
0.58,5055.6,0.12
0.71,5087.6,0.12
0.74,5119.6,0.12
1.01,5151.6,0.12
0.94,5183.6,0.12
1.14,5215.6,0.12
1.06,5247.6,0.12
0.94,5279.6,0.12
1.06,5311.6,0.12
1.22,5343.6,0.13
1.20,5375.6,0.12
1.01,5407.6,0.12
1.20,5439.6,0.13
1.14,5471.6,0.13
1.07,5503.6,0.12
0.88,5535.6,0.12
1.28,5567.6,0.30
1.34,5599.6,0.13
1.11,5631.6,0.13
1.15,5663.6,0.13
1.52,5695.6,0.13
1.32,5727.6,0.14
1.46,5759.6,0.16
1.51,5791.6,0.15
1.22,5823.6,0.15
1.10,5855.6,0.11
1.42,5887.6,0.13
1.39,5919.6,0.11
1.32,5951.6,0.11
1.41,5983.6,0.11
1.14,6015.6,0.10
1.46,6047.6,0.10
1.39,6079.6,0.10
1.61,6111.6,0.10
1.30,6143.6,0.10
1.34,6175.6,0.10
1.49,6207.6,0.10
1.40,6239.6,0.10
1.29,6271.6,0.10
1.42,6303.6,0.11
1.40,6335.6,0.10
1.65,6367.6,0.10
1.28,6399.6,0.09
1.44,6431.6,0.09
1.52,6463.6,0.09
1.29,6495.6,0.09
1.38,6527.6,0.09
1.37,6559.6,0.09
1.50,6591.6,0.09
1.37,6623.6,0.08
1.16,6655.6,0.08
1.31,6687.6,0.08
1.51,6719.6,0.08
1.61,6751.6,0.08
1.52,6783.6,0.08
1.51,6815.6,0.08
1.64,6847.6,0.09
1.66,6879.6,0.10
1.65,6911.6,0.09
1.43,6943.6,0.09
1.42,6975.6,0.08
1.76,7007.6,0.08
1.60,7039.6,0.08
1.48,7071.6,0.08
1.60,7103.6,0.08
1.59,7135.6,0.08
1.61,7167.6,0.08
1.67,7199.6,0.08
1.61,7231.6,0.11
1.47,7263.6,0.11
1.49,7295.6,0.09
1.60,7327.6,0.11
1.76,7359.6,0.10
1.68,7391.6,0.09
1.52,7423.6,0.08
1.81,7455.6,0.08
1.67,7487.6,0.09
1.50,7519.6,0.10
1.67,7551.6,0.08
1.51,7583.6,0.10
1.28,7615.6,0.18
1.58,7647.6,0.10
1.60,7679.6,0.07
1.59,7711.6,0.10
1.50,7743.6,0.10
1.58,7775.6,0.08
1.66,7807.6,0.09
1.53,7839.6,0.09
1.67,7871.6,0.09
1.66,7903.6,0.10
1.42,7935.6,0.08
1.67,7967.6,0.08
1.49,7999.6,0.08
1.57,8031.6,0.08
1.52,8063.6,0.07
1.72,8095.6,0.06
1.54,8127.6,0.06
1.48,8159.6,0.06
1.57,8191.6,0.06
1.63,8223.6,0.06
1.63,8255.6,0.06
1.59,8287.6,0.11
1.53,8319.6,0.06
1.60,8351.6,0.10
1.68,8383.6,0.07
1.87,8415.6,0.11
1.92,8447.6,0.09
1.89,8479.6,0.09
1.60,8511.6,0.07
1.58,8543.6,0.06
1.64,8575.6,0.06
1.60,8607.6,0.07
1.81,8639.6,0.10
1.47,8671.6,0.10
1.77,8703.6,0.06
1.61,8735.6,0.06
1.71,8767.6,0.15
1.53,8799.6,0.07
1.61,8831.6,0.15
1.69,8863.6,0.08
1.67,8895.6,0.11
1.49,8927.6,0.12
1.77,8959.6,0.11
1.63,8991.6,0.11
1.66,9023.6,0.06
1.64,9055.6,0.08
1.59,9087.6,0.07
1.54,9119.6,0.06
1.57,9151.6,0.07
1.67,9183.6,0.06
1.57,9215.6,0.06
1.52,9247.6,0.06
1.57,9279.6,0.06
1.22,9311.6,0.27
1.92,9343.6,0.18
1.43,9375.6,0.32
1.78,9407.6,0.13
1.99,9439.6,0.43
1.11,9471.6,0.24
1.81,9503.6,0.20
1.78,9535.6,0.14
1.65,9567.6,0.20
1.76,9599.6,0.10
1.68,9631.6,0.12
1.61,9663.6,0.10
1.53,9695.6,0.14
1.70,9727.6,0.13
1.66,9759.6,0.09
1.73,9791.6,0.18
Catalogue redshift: 0.29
